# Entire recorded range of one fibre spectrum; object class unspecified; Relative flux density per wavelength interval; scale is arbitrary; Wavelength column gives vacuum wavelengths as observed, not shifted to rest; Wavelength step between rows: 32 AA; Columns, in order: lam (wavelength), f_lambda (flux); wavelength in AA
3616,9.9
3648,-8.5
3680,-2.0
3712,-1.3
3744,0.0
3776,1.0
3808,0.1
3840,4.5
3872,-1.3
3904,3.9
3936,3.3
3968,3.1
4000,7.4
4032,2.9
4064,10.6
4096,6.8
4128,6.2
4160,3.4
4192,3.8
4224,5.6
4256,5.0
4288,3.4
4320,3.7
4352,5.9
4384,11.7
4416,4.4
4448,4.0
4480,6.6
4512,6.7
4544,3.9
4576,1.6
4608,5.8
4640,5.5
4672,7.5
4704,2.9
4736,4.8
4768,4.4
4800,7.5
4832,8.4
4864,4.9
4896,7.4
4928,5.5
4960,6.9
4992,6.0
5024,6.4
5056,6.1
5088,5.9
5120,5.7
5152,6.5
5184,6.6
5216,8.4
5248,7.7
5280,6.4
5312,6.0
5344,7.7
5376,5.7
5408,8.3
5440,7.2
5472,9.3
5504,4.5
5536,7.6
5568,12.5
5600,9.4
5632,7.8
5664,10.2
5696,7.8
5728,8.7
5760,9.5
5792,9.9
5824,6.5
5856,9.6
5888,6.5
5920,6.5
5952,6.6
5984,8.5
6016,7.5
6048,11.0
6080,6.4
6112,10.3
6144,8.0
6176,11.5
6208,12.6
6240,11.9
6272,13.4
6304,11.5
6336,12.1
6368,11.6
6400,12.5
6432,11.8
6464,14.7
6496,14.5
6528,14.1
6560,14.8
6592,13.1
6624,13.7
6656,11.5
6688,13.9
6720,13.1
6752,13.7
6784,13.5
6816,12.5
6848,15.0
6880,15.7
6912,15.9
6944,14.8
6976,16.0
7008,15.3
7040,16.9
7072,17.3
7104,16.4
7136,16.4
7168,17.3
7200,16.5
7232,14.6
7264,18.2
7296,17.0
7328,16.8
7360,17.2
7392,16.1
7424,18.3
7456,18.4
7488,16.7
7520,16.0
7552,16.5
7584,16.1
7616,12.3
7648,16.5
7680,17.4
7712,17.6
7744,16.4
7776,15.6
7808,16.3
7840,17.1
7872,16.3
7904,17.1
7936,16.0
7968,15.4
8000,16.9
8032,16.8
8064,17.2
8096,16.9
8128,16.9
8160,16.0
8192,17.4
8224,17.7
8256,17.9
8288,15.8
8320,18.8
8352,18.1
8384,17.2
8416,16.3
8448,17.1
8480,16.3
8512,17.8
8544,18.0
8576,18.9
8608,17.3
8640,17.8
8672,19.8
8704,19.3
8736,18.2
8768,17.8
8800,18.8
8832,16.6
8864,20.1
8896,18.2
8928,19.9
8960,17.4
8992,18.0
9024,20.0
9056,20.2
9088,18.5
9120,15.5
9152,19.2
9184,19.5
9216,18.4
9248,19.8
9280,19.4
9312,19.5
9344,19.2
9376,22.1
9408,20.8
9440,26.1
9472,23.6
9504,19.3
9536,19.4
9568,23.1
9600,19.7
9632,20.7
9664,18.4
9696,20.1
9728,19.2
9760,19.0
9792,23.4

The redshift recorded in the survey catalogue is 0.546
